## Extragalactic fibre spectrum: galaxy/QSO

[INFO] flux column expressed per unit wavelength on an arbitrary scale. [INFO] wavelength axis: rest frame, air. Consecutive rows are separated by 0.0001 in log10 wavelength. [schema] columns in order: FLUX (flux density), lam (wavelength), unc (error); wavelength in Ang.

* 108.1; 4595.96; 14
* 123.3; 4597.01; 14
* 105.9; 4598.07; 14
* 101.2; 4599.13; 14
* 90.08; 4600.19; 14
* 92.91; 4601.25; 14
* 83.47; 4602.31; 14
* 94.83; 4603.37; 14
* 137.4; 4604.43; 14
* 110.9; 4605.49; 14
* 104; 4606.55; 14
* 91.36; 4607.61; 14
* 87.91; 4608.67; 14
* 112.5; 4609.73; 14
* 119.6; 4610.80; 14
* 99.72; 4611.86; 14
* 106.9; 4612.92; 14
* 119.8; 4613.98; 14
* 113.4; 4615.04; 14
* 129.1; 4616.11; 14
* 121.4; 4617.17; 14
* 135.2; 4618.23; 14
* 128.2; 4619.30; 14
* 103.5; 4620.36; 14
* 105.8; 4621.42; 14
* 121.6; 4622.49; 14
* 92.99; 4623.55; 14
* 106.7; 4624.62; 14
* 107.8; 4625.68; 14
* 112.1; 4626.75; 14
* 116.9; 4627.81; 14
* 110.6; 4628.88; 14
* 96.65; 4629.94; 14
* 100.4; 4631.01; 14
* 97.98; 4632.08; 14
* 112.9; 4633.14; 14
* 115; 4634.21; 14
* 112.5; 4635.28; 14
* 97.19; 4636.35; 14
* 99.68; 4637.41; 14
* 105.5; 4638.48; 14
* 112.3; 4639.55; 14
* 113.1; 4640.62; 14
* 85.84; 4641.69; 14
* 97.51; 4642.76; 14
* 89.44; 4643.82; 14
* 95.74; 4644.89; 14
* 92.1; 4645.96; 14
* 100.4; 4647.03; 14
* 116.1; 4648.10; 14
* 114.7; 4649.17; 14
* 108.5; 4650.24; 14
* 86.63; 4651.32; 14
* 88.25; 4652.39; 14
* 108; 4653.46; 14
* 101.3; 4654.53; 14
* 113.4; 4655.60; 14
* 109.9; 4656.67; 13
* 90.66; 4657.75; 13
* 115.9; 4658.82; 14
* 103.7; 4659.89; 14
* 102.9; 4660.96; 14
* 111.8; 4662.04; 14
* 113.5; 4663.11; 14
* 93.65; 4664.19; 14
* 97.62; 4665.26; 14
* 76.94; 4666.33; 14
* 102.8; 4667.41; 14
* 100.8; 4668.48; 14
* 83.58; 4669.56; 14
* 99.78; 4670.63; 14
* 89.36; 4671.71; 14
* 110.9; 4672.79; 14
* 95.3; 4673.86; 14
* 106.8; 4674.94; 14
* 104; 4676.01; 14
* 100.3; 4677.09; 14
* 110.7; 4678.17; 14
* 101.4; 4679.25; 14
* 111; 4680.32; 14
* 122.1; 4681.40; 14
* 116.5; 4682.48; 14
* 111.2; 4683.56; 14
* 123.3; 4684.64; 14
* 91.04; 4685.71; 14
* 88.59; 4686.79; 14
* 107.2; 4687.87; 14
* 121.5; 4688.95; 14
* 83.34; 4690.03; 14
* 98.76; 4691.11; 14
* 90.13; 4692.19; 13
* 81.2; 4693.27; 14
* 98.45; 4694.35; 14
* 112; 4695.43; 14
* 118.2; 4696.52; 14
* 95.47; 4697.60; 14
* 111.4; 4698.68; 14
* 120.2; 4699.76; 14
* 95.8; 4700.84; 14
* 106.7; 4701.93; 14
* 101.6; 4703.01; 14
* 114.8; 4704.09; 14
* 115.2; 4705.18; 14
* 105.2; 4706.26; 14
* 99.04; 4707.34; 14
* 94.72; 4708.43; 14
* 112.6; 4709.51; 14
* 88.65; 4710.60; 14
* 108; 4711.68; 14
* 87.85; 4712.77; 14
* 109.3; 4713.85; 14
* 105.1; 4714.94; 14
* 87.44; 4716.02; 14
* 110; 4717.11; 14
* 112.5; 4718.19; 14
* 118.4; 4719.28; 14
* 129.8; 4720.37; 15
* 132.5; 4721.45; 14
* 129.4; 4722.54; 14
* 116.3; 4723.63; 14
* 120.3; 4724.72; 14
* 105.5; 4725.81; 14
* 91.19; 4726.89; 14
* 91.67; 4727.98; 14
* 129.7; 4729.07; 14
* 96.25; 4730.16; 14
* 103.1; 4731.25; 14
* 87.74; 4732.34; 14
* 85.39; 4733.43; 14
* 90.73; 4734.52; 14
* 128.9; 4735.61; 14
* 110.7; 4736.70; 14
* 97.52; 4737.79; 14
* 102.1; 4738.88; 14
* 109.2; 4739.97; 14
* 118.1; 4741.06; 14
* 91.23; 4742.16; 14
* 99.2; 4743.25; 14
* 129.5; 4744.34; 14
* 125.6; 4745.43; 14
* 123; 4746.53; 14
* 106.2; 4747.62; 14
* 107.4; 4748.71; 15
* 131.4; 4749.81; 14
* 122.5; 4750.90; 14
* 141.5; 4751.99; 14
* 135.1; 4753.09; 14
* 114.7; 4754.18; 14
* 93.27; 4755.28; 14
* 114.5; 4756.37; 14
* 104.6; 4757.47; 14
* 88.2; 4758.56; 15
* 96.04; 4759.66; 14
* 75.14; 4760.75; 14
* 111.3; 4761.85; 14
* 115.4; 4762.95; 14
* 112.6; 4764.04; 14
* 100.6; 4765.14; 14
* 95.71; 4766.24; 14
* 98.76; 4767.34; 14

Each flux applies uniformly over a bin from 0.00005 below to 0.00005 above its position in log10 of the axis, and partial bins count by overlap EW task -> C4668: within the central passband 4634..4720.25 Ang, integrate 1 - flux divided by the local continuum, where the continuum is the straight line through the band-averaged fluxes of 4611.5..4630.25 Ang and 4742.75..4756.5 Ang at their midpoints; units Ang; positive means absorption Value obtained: 9.3 Ang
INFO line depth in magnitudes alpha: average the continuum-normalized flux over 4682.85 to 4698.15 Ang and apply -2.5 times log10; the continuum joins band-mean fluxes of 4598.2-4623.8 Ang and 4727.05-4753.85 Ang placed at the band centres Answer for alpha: 0.09 mag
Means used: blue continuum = 109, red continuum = 111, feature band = 102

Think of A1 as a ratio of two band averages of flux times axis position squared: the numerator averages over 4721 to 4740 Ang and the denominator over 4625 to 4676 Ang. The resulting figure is 1.08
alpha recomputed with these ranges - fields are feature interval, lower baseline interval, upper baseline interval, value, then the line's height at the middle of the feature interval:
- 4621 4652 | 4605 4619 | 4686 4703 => 0.048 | 109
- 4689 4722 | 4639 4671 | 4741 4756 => 0.046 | 110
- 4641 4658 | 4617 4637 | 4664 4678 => 0.036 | 104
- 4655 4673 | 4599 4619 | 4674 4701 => 0.053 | 106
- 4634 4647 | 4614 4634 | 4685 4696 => 0.079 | 109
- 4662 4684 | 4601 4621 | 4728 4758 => 0.081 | 111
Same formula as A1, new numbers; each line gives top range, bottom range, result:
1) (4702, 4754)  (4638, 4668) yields 1.11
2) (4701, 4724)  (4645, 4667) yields 1.09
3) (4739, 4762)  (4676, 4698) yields 1.10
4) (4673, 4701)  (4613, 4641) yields 0.97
